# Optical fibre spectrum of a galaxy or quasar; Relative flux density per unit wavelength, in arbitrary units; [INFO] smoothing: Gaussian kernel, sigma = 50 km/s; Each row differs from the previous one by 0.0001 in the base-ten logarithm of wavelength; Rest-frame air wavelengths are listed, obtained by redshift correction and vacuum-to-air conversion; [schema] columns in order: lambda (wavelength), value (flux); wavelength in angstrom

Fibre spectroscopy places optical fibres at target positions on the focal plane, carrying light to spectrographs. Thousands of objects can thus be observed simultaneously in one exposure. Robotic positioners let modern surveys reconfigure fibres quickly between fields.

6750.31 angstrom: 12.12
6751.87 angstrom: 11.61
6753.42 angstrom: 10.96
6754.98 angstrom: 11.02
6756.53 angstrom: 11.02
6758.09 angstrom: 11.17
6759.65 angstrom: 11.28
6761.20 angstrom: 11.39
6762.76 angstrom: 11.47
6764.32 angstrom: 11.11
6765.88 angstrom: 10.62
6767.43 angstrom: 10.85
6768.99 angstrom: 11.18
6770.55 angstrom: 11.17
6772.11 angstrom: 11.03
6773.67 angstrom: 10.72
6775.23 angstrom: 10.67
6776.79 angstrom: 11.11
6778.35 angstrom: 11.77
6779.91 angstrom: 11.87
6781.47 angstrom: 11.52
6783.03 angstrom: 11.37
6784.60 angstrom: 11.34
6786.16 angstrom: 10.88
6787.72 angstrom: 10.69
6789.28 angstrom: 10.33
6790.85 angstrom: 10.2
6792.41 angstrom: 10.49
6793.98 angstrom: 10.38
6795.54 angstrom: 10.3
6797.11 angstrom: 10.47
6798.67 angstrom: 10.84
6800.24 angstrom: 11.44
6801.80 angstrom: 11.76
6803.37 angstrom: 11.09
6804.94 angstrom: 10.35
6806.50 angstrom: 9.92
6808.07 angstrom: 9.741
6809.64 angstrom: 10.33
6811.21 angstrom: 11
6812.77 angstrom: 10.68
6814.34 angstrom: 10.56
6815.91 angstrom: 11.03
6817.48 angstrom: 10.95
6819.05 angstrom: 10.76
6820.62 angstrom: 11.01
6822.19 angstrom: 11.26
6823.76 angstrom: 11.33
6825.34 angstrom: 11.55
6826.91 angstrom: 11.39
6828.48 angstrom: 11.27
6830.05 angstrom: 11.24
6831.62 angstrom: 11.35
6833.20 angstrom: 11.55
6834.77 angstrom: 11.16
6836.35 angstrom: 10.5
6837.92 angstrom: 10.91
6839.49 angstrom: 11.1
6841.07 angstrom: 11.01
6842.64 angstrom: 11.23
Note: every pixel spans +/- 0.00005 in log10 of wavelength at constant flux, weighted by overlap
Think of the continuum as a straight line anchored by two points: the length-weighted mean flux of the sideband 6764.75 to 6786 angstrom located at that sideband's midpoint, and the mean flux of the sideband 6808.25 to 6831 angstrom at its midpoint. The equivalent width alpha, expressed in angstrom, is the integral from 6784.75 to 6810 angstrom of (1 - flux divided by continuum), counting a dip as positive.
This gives 1.1 angstrom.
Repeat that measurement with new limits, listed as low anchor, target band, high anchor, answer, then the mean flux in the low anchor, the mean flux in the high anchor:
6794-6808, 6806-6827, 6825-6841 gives 0.2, 10.7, 11.2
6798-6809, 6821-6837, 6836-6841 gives -0.6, 10.7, 10.9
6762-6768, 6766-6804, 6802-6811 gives -0.9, 11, 10.4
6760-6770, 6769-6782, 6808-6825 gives -0.2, 11.1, 10.8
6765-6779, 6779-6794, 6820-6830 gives 0.2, 11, 11.3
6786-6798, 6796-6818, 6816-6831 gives 0.2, 10.5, 11.2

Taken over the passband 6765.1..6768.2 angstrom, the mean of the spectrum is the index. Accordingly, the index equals 10.8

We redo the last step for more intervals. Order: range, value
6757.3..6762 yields 11.3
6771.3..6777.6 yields 10.9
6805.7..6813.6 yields 10.3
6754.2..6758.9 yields 11.1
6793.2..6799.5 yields 10.5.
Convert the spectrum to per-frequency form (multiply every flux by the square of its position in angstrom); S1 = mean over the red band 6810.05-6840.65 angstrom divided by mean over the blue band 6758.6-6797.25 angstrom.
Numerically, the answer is 1.02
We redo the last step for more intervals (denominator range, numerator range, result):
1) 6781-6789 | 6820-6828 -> 1.03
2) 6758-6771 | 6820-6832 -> 1.03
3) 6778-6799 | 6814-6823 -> 1.02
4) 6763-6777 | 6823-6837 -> 1.05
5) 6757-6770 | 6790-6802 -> 0.97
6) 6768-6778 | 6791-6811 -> 0.97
